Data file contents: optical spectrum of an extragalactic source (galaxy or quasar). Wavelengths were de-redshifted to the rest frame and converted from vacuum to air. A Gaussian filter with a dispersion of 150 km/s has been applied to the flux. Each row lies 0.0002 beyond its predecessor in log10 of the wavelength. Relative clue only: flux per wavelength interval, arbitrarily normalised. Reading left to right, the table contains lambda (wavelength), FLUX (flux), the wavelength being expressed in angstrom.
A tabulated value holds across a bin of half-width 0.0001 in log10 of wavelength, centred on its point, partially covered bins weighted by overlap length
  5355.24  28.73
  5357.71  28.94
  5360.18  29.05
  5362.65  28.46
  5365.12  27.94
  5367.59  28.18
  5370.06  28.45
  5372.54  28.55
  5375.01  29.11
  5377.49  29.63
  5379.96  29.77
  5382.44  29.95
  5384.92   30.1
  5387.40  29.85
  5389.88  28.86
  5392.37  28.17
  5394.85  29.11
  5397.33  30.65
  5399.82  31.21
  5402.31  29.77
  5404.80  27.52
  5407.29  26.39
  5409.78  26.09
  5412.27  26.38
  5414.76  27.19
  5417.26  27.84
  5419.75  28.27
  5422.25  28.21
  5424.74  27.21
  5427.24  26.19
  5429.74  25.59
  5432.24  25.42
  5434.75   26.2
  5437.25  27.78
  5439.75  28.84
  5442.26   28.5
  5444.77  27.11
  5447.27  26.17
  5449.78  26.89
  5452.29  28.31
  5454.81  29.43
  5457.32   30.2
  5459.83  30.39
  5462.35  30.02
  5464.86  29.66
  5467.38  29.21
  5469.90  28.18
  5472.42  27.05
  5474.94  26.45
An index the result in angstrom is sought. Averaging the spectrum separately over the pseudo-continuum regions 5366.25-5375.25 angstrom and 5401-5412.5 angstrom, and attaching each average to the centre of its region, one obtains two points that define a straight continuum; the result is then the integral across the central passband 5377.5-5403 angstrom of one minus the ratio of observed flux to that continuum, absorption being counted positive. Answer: -1.7 angstrom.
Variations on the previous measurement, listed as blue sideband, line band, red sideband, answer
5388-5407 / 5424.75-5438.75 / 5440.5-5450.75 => 0.7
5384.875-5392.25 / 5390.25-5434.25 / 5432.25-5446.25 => 1.1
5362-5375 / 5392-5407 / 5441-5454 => -0.7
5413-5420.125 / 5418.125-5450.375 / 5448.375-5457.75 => 1.1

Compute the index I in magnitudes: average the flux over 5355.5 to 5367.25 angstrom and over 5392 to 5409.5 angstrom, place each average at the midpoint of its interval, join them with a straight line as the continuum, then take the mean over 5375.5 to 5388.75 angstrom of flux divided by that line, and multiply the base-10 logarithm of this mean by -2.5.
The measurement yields -0.04 mag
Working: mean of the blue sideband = 28.6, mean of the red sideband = 28.9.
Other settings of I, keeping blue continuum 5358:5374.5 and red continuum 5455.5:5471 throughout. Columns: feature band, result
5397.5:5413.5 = 0.03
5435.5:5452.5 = 0.07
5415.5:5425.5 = 0.05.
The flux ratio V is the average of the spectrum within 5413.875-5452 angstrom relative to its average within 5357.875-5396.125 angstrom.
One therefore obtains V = 0.94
